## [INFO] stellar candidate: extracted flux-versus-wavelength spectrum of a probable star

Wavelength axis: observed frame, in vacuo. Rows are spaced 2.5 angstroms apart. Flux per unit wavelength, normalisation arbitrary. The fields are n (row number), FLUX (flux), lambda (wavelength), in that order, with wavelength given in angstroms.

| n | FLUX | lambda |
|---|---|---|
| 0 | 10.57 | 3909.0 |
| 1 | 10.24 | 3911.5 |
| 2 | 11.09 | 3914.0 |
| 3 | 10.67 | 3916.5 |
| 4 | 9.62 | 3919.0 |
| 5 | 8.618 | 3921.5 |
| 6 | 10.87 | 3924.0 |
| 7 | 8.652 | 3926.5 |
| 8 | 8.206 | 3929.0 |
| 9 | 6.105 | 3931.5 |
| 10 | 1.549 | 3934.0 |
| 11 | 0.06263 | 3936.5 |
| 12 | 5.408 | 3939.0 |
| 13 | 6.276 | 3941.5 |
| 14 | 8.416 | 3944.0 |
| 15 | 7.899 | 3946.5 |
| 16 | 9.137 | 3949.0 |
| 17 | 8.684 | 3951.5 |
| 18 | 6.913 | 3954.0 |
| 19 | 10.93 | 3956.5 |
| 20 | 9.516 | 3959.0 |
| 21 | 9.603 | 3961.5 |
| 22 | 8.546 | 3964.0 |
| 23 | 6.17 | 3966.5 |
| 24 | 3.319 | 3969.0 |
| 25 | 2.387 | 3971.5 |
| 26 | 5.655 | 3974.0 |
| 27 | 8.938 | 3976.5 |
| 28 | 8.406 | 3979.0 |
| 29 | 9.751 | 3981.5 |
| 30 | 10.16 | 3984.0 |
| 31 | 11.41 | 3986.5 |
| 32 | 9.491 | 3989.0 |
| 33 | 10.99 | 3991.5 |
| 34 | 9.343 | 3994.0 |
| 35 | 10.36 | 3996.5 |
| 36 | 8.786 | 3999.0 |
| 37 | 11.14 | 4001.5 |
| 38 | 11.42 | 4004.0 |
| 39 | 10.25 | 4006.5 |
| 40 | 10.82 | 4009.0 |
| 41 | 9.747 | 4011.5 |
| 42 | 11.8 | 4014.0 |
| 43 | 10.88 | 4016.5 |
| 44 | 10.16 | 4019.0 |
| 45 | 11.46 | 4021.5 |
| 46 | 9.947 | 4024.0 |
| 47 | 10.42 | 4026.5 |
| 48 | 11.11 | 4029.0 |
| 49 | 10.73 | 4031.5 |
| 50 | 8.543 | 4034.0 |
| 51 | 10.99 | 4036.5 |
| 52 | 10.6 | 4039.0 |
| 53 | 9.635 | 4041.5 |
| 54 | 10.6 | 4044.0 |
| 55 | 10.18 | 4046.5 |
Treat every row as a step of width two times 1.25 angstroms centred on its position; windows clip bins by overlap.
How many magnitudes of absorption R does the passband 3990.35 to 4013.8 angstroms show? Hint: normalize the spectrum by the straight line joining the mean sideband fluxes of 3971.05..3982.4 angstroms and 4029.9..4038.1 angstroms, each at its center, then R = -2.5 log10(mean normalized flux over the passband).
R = -0.212 mag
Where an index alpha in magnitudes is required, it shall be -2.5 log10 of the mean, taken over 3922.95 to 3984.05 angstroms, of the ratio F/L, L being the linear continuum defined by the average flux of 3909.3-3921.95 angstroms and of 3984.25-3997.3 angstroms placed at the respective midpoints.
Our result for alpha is 0.38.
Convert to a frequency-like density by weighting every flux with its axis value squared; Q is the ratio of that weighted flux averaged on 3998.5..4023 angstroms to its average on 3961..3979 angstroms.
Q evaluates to 1.7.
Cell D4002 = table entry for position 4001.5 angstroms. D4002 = 11.14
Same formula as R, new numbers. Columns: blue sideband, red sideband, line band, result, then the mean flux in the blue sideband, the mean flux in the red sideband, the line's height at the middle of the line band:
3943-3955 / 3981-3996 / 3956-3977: 0.270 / 8.23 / 10.2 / 9.11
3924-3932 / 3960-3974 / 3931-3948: 0.416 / 8.3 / 6.04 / 7.63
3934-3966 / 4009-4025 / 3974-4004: -0.054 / 7.35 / 10.7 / 9.29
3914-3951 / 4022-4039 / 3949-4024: -0.018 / 7.41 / 10.4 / 9.04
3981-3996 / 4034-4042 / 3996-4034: -0.035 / 10.2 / 10.2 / 10.2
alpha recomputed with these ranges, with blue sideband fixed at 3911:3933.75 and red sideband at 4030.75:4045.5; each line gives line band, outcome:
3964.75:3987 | 0.299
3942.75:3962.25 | 0.050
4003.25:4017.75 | -0.097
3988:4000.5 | -0.013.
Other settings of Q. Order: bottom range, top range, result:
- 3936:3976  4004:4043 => 1.56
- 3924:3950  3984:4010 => 1.68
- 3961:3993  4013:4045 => 1.34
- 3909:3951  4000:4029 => 1.44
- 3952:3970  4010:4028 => 1.38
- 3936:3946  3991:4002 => 1.83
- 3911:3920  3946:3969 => 0.82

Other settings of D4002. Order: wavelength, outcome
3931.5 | 6.105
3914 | 11.09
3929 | 8.206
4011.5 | 9.747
